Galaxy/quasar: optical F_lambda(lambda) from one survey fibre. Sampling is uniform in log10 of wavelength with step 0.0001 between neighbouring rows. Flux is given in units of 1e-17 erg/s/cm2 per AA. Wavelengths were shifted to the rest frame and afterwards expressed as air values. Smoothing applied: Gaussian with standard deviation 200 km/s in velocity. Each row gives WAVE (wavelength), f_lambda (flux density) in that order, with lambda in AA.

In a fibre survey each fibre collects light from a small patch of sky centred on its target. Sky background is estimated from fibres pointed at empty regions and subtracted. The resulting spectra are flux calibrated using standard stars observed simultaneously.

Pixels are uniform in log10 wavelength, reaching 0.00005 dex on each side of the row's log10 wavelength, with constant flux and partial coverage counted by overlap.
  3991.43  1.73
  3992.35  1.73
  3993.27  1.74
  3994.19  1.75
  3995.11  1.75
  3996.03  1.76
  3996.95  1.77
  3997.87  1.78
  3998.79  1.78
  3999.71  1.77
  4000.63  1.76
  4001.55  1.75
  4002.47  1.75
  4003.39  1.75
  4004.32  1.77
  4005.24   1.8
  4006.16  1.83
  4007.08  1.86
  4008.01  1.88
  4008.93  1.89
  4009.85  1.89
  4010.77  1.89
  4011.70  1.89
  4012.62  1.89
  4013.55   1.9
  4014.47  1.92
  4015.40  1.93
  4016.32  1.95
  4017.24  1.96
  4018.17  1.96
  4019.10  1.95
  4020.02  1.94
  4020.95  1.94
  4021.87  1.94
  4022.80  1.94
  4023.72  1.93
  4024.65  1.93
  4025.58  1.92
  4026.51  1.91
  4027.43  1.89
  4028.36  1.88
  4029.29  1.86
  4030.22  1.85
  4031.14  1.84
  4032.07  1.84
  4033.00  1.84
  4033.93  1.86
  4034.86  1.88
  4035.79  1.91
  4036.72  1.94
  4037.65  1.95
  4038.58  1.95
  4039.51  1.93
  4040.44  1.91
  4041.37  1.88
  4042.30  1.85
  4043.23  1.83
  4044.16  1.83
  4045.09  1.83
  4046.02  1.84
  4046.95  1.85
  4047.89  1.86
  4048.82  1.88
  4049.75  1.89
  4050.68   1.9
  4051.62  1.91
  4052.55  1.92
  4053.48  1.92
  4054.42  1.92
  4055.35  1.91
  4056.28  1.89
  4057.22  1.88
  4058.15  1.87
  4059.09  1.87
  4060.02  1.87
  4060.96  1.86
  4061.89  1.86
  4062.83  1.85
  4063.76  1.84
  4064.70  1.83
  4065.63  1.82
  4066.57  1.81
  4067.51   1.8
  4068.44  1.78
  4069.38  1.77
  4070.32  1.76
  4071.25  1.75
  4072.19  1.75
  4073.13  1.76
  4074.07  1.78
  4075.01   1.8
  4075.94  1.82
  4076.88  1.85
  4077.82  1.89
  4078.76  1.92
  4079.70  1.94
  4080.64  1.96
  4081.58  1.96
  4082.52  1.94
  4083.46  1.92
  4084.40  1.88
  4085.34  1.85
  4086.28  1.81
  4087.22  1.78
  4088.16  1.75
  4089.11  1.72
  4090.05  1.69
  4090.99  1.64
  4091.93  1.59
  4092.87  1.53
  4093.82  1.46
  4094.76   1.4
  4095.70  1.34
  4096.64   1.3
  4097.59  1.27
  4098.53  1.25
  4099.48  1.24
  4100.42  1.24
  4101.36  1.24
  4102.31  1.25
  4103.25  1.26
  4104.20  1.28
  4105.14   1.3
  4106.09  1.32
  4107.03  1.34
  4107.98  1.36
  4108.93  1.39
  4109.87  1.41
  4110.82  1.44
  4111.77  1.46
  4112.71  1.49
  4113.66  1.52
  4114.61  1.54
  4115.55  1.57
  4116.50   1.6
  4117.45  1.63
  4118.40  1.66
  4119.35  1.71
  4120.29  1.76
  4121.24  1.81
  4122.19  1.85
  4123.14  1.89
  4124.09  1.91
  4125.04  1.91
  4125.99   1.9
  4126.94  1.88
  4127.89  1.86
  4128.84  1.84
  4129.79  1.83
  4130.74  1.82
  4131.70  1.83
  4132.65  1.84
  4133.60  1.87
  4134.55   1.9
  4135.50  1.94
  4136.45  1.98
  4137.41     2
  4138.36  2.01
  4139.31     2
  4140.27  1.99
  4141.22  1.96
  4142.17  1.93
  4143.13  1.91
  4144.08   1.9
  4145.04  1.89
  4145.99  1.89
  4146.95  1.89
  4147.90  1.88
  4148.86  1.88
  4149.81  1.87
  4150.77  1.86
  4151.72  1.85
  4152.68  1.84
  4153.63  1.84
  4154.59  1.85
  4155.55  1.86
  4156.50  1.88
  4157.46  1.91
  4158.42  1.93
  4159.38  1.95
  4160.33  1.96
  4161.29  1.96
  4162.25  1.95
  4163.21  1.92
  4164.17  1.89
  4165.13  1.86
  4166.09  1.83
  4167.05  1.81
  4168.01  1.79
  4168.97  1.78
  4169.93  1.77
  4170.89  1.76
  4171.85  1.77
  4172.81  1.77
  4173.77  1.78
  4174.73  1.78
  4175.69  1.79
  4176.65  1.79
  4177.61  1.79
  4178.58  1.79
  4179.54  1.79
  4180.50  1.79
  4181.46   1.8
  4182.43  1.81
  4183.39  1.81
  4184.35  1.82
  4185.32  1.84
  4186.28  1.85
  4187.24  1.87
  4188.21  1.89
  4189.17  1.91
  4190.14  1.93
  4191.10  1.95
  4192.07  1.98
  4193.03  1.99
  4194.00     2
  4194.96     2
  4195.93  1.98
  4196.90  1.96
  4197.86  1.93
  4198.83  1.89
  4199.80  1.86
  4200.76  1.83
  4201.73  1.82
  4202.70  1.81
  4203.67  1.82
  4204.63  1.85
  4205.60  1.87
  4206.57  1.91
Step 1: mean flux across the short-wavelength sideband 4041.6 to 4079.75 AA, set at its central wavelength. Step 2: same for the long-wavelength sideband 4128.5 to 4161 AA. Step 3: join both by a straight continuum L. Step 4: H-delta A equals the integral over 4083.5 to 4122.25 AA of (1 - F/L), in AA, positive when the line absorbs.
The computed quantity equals 7.49 AA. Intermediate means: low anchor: 1.85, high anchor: 1.9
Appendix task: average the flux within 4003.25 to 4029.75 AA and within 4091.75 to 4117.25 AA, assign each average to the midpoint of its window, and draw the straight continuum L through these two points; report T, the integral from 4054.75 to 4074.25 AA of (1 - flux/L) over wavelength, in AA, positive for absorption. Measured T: -2.5 AA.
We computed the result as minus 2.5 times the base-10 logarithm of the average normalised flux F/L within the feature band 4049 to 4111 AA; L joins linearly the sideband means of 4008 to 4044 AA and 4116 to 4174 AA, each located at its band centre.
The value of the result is 0.12 mag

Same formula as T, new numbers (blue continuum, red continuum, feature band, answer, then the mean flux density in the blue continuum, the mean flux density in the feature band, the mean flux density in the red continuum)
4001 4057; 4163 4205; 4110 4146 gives 1.14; 1.88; 1.8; 1.85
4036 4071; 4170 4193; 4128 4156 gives -0.79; 1.87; 1.89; 1.83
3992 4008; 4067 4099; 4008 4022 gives -1.25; 1.77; 1.92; 1.72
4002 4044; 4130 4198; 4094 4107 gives 4.10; 1.89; 1.29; 1.88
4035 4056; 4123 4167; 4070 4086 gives 0.33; 1.89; 1.86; 1.9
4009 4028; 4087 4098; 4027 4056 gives -1.31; 1.92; 1.88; 1.53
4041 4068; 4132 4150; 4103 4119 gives 3.81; 1.86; 1.45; 1.92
